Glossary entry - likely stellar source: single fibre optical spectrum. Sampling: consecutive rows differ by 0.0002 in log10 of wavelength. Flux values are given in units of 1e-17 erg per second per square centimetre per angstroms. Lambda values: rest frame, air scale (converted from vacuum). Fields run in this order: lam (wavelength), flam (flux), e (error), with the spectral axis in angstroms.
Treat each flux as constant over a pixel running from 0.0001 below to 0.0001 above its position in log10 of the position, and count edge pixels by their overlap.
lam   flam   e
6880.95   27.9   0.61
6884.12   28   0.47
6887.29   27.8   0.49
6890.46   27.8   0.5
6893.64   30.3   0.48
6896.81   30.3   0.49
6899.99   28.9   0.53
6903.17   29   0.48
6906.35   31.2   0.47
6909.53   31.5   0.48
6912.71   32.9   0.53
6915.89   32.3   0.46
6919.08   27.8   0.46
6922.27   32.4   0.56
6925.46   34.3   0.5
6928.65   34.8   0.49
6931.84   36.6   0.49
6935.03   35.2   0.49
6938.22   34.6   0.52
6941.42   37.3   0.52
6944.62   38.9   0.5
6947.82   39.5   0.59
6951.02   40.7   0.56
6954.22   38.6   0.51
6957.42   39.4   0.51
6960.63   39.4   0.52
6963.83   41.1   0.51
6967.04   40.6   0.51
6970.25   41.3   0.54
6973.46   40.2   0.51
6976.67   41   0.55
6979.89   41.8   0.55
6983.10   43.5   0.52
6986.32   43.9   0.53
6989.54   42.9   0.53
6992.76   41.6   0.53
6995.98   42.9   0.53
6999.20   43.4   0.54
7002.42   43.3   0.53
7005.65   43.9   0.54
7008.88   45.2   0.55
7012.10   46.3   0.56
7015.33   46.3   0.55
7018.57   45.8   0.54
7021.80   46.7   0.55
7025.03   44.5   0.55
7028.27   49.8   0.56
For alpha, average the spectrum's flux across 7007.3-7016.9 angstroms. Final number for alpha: 46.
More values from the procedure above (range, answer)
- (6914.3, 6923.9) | 30.8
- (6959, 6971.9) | 40.6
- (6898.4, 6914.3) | 30.7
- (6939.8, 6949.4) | 38.5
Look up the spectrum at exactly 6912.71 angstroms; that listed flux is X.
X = 32.9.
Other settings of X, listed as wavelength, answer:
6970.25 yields 41.3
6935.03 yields 35.2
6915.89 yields 32.3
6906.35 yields 31.2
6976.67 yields 41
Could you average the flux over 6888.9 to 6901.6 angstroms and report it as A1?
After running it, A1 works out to 29.3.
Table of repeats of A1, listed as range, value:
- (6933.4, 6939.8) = 35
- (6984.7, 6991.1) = 43.4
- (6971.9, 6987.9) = 42.1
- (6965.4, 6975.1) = 40.7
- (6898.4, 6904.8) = 28.9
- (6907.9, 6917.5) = 32.2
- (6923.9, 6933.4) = 35.2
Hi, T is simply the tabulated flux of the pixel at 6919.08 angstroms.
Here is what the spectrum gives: 27.8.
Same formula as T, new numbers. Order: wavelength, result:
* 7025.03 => 44.5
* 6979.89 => 41.8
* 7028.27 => 49.8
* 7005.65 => 43.9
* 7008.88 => 45.2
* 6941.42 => 37.3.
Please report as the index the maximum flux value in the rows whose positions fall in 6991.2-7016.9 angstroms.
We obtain 46.3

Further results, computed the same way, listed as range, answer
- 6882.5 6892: 28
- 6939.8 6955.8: 40.7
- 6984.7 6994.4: 43.9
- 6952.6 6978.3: 41.3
